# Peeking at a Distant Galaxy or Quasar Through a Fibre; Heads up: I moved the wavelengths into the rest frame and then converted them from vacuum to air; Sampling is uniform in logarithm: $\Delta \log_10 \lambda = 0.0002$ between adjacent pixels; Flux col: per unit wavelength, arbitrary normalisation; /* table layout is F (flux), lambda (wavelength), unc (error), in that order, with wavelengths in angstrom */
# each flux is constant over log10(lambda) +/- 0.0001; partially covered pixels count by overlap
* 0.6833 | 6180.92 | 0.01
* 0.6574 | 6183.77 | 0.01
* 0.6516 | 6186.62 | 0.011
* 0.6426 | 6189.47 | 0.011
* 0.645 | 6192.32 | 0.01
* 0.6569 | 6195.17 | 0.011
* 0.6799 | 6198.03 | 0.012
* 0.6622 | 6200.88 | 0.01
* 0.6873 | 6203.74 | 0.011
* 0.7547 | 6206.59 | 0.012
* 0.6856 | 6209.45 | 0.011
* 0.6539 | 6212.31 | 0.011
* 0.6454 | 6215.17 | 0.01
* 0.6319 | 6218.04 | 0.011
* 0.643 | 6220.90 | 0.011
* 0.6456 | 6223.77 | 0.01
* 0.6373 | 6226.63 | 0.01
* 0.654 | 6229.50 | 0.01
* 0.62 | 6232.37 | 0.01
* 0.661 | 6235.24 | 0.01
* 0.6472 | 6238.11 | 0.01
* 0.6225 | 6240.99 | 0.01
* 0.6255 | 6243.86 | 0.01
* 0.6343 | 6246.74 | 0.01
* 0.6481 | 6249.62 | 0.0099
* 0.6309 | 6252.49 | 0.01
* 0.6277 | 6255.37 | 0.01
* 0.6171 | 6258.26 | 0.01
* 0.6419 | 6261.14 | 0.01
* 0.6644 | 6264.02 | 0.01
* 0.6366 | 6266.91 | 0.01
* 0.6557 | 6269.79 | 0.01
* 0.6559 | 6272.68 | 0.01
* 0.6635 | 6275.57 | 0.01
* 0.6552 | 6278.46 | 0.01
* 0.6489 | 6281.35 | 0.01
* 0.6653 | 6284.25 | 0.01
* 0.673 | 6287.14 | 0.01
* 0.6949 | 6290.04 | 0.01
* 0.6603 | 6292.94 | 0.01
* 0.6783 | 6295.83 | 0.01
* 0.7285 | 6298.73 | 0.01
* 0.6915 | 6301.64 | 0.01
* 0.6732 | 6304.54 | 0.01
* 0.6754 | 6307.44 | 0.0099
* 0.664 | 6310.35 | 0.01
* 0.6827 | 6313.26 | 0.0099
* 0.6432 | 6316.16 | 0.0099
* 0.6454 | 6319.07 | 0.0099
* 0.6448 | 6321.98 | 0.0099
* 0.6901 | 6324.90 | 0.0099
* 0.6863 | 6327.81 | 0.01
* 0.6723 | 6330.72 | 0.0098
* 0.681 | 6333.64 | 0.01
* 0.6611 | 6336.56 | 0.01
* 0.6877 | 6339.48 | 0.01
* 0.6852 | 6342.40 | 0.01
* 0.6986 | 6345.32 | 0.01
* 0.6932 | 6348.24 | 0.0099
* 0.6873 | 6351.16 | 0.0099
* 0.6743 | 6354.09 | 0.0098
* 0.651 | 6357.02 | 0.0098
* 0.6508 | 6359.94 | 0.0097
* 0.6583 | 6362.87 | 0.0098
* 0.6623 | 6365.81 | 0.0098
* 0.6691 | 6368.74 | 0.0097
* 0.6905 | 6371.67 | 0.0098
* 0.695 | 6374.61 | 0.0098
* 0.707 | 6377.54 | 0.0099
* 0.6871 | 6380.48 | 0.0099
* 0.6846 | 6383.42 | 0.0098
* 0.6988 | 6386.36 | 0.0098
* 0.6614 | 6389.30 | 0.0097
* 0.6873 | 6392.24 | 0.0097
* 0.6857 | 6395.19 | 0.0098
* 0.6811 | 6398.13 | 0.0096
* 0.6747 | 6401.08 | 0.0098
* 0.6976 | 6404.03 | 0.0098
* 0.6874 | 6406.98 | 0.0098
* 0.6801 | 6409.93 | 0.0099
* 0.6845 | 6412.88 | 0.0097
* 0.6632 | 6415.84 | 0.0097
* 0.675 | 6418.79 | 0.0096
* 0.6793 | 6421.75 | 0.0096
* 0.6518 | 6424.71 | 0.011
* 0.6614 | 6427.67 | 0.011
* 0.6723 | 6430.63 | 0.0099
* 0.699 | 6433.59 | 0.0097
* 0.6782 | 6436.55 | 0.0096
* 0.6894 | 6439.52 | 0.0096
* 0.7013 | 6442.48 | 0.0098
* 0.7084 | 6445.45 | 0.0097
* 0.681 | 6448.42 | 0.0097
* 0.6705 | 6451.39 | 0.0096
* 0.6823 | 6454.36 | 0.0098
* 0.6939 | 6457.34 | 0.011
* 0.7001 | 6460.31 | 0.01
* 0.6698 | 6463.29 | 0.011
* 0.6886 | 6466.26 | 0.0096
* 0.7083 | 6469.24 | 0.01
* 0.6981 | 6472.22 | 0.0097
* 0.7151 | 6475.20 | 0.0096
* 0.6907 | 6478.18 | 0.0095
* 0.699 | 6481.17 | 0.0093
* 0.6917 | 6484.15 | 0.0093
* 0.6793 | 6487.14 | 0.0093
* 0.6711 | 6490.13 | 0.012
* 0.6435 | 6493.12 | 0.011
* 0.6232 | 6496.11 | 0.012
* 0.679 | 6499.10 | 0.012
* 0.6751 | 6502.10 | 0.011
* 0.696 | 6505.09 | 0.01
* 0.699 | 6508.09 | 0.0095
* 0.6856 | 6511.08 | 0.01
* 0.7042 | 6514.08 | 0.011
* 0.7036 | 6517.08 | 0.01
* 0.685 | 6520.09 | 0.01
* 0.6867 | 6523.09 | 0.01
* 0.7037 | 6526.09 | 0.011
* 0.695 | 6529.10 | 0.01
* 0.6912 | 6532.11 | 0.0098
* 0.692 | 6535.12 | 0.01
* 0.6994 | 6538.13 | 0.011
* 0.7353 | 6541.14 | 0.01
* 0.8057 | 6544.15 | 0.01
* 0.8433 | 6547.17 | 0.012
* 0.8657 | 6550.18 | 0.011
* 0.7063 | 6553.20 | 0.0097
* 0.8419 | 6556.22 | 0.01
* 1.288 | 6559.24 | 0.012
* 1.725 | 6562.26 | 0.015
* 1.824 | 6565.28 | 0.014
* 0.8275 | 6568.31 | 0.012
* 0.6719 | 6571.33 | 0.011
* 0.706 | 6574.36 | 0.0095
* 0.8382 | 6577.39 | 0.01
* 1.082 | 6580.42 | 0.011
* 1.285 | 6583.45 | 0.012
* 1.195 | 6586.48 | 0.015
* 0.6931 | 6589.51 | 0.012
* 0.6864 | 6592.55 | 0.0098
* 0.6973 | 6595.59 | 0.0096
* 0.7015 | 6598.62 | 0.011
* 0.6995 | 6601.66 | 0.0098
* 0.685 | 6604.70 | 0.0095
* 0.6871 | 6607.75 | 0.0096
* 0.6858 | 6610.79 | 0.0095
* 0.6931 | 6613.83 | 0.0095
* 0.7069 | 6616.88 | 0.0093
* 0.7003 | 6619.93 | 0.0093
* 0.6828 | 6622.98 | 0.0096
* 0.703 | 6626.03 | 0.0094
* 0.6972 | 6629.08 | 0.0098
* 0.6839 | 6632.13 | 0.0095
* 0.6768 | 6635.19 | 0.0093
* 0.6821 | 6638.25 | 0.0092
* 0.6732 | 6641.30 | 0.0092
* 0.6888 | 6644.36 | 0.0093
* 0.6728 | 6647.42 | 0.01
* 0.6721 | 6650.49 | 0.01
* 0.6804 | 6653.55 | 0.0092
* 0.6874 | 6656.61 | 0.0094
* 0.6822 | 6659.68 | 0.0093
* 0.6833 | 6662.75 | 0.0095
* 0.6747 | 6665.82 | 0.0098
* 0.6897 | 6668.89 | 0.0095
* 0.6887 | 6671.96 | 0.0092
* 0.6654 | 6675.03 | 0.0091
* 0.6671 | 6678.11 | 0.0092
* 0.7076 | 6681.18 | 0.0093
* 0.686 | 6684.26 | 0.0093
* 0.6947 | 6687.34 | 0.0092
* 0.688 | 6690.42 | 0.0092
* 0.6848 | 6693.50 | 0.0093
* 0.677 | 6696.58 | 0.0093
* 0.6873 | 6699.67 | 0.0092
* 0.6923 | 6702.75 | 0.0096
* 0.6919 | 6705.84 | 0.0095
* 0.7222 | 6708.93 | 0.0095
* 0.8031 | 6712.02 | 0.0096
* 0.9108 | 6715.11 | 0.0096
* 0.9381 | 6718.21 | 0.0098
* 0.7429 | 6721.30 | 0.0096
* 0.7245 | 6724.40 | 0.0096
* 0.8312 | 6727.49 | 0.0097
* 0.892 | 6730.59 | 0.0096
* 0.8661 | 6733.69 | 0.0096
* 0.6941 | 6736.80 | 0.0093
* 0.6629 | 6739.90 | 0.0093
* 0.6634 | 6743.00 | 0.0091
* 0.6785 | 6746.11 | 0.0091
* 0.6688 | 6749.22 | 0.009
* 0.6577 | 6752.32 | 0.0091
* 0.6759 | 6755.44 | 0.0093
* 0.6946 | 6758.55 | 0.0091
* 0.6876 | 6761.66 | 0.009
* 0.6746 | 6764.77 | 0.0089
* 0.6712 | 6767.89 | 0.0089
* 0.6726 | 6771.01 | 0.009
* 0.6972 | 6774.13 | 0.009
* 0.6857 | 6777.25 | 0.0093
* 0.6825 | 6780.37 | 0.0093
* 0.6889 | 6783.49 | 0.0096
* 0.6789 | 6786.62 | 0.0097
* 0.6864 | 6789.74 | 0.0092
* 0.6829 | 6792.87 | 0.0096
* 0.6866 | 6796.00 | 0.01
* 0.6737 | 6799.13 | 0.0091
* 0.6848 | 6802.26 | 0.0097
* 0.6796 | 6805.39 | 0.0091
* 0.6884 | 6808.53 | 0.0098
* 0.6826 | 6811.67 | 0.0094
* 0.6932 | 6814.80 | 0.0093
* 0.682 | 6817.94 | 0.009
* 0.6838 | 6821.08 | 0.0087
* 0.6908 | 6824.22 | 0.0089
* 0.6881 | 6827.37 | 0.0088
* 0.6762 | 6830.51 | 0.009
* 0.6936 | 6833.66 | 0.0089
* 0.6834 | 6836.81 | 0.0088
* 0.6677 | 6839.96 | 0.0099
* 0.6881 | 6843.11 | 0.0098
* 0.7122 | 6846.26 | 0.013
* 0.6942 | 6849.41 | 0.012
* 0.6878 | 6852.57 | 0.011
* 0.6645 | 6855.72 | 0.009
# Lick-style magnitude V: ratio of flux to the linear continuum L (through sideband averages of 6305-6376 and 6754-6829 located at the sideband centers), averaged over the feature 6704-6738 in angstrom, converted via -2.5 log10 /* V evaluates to -0.17 mag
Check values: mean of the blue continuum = 0.673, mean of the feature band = 0.801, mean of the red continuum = 0.684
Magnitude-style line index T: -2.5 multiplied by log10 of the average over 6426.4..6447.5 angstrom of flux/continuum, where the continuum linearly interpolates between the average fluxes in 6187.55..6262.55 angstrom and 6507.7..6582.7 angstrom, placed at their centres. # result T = 0.15 mag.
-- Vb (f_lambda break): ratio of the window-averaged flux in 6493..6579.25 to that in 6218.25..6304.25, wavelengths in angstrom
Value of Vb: 1.26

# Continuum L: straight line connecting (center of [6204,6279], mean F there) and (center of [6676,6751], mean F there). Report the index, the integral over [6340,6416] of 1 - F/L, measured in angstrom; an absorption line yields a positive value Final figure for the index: -0.78 angstrom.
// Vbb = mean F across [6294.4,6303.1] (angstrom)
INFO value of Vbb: 0.699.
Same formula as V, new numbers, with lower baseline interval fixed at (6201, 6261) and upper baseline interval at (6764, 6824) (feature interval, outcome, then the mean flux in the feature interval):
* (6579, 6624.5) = -0.18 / 0.791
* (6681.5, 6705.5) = -0.02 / 0.688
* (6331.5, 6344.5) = -0.04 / 0.679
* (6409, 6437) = -0.02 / 0.674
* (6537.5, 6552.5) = -0.18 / 0.791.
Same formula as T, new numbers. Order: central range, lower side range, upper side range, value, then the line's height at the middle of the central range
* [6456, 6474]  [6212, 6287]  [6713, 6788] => -0.02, 0.68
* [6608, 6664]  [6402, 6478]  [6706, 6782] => 0.05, 0.716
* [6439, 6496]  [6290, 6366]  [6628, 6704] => -0.01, 0.678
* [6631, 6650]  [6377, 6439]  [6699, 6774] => 0.06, 0.718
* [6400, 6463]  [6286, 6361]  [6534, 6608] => 0.14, 0.775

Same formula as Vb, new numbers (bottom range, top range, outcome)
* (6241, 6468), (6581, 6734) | 1.09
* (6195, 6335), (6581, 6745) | 1.11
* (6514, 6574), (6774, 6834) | 0.79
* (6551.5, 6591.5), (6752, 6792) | 0.65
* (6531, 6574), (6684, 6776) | 0.77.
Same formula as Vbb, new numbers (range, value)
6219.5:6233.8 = 0.64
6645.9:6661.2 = 0.679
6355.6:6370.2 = 0.658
